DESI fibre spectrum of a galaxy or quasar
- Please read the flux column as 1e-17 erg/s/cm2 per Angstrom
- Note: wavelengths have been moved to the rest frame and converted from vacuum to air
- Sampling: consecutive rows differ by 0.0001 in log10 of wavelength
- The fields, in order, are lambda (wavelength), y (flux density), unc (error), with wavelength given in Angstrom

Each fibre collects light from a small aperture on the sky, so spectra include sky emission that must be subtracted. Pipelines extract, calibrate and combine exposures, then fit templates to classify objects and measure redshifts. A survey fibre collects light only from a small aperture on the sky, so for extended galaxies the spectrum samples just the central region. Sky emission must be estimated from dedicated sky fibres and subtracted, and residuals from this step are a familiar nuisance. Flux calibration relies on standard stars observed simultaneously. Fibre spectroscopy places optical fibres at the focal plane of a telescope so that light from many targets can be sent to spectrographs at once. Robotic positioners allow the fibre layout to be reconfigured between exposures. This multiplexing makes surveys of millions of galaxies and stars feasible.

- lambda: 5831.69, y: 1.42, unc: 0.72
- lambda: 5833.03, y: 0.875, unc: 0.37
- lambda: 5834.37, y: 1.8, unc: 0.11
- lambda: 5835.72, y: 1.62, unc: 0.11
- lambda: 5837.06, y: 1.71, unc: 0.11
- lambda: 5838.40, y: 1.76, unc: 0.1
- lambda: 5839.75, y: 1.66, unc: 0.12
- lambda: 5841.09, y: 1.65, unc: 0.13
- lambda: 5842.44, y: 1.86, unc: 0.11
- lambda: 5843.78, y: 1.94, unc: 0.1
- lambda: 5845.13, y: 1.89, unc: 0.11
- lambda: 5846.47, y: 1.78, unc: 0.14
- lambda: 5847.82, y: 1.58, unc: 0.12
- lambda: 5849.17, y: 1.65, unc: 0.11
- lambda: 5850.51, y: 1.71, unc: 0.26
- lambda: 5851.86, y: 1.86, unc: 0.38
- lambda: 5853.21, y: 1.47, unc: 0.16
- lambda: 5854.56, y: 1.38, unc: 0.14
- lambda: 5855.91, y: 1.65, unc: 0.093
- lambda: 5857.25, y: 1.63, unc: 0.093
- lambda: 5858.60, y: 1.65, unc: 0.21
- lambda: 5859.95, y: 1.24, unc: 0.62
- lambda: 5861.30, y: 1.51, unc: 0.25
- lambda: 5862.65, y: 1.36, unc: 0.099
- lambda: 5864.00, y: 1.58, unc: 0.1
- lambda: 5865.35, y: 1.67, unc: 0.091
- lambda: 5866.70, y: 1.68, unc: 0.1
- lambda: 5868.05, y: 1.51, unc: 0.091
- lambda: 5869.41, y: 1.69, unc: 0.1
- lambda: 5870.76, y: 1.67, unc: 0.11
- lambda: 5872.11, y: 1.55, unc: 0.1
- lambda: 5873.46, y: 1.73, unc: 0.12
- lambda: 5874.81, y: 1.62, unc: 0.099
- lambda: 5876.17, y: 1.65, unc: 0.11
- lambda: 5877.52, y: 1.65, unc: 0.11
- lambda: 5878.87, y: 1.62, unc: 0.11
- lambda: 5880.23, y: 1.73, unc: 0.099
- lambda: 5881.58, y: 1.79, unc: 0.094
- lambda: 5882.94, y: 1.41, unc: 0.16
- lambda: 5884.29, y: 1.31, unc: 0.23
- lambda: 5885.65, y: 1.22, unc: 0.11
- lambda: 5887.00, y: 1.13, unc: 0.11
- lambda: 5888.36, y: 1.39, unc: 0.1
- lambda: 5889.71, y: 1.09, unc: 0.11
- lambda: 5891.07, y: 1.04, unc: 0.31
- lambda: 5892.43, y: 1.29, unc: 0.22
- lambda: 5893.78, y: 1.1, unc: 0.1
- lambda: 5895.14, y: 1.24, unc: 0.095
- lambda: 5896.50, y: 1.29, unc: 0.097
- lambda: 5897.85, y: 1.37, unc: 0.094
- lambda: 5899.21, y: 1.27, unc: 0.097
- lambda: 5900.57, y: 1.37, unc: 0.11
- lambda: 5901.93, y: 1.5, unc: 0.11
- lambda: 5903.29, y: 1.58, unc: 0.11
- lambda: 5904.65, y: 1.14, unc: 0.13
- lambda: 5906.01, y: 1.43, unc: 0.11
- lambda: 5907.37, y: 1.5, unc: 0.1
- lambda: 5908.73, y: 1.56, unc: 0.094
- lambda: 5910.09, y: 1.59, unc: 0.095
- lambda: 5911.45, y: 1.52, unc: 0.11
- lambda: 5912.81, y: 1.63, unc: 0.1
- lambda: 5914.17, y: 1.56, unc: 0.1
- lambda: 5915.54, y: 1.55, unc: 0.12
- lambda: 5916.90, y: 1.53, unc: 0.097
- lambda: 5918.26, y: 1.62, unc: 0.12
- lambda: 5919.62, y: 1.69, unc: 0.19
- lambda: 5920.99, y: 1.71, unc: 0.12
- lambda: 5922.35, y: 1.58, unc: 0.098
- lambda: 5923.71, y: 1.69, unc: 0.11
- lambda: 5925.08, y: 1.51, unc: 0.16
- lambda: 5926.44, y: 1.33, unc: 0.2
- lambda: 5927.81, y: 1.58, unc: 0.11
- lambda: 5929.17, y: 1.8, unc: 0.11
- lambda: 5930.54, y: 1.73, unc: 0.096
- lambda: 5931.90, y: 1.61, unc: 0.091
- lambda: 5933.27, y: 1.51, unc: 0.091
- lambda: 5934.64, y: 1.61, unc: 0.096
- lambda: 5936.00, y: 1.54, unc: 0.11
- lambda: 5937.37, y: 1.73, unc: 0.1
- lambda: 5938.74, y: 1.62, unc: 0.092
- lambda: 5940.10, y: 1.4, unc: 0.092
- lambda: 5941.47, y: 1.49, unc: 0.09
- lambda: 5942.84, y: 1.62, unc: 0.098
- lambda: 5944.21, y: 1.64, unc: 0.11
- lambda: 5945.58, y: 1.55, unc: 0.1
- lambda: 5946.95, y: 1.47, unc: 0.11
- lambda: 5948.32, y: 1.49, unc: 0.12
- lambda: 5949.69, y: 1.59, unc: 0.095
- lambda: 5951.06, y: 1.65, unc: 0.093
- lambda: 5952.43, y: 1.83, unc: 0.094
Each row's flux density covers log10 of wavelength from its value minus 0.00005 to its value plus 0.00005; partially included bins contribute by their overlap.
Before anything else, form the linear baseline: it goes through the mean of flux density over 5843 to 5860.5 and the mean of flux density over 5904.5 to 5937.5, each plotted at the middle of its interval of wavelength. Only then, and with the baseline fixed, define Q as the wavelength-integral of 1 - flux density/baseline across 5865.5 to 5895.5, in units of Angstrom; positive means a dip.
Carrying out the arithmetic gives 2.9 Angstrom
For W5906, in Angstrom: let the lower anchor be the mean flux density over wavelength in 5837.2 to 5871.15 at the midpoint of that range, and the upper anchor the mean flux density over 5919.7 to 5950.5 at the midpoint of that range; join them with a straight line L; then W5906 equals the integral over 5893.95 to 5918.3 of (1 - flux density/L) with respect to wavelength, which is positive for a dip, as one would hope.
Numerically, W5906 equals 2.4 Angstrom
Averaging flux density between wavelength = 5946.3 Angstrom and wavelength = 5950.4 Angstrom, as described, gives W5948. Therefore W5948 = 1.52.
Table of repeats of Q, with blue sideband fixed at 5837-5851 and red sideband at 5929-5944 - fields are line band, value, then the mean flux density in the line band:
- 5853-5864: 1.5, 1.49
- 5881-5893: 2.8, 1.29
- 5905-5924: 0.7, 1.57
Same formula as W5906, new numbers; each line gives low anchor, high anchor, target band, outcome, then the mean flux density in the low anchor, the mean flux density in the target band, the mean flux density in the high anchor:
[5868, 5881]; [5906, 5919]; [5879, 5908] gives 4.6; 1.65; 1.35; 1.56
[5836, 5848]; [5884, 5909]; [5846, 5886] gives -0.8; 1.76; 1.59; 1.3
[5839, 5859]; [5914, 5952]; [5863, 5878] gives 0.3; 1.69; 1.63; 1.59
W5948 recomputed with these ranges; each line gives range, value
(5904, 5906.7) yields 1.29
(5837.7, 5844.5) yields 1.77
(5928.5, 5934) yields 1.66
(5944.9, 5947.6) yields 1.51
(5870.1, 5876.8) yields 1.64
